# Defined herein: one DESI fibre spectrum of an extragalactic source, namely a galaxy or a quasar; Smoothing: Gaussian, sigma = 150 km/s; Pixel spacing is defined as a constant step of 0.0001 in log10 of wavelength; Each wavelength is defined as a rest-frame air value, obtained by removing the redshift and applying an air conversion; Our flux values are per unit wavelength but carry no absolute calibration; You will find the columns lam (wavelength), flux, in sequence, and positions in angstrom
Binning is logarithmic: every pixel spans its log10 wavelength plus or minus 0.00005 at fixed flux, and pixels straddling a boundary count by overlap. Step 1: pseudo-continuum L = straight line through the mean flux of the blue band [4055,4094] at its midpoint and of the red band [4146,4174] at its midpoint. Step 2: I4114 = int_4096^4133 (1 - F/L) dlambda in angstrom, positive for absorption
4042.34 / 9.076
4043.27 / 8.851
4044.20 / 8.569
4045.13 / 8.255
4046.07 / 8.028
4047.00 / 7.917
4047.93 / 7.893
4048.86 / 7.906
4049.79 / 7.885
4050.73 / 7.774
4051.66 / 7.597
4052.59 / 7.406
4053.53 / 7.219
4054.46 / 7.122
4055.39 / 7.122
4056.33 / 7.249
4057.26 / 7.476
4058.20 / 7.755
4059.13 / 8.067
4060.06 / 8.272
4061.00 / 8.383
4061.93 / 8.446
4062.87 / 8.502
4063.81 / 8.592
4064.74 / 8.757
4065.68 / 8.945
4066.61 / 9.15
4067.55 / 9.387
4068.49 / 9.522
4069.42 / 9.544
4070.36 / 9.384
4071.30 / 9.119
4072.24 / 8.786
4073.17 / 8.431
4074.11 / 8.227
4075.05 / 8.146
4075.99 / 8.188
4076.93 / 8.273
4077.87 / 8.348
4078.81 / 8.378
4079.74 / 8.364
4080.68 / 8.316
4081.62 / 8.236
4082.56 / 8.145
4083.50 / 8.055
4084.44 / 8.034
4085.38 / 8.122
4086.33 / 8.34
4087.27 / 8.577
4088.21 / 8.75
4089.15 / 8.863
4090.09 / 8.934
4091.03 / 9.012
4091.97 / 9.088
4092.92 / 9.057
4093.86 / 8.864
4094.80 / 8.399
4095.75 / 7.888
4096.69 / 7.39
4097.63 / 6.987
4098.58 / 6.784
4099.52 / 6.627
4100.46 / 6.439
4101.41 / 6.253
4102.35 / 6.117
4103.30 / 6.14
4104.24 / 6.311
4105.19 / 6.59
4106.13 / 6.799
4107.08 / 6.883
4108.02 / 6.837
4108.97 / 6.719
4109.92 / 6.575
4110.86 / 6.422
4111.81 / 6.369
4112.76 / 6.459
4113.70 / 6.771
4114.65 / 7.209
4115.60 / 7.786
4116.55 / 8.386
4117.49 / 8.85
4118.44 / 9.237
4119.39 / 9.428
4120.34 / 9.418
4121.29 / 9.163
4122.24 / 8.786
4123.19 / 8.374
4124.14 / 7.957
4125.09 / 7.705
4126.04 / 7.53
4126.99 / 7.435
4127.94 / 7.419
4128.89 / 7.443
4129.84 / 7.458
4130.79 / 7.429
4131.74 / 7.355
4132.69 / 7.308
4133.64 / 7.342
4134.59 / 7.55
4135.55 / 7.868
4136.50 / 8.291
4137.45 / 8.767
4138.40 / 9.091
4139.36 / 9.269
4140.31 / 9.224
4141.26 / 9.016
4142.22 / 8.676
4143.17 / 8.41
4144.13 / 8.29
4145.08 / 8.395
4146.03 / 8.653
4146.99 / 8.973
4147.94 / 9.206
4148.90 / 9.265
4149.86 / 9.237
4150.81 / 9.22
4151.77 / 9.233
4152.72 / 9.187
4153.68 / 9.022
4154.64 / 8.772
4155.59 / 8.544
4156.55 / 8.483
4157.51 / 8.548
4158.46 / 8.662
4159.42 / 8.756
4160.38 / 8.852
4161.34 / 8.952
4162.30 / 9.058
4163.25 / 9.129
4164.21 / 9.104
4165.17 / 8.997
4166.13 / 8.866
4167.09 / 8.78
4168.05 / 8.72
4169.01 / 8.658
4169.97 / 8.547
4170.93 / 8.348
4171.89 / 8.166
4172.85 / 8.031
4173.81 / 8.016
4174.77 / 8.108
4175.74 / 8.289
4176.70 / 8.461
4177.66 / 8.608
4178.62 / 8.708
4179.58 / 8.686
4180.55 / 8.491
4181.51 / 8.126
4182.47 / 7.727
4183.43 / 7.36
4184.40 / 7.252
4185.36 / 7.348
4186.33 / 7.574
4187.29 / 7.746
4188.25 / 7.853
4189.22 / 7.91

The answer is 5.5 angstrom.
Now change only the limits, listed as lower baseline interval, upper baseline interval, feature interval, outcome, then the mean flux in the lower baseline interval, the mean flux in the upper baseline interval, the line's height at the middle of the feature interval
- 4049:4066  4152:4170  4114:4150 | 1.04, 7.91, 8.84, 8.58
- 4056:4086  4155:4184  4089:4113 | 3.49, 8.46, 8.52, 8.48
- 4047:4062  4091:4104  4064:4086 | -2.96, 7.71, 7.43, 7.58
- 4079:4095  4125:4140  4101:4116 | 2.88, 8.54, 7.85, 8.22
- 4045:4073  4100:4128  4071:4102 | -1.24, 8.25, 7.41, 7.83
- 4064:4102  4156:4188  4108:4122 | 1.02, 8.35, 8.39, 8.36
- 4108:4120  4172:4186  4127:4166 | -3.77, 7.51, 8.08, 7.79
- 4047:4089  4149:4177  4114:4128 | 0.34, 8.28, 8.72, 8.53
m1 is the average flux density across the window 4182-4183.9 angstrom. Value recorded 7.56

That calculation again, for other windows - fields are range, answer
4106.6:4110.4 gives 6.75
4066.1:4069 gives 9.37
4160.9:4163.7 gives 9.07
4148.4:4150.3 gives 9.21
